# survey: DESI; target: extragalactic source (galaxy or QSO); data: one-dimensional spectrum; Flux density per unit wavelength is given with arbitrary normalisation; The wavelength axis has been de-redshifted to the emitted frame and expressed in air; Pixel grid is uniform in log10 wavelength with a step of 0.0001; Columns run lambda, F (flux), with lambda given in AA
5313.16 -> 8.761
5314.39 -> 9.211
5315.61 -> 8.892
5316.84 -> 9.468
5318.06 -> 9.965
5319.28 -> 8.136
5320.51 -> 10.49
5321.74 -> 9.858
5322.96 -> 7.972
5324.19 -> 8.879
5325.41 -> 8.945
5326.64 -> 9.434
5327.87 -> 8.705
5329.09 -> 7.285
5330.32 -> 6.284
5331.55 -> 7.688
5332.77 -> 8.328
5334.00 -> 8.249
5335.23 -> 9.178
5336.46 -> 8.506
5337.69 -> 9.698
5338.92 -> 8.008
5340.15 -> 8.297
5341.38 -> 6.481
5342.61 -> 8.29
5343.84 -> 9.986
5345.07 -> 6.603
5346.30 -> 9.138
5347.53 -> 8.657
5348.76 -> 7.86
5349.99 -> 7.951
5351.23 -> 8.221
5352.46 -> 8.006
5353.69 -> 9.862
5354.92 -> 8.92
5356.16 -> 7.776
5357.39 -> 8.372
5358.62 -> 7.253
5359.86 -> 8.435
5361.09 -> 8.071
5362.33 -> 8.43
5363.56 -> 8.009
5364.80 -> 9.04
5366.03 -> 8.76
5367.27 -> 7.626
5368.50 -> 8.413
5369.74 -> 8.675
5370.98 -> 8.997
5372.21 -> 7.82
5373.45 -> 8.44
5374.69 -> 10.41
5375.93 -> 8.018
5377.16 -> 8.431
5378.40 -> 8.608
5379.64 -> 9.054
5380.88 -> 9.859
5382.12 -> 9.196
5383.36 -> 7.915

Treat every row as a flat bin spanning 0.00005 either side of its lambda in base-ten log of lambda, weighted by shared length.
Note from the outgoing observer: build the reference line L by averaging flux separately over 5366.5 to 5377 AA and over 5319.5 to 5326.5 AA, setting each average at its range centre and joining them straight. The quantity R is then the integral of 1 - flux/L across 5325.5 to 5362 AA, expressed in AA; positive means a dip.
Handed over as 2.6 AA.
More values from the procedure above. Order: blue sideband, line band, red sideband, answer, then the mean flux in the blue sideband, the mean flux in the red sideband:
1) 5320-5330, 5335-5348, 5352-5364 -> 0.26 AA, 8.85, 8.32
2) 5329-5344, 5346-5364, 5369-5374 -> 0.00 AA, 8.15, 8.48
